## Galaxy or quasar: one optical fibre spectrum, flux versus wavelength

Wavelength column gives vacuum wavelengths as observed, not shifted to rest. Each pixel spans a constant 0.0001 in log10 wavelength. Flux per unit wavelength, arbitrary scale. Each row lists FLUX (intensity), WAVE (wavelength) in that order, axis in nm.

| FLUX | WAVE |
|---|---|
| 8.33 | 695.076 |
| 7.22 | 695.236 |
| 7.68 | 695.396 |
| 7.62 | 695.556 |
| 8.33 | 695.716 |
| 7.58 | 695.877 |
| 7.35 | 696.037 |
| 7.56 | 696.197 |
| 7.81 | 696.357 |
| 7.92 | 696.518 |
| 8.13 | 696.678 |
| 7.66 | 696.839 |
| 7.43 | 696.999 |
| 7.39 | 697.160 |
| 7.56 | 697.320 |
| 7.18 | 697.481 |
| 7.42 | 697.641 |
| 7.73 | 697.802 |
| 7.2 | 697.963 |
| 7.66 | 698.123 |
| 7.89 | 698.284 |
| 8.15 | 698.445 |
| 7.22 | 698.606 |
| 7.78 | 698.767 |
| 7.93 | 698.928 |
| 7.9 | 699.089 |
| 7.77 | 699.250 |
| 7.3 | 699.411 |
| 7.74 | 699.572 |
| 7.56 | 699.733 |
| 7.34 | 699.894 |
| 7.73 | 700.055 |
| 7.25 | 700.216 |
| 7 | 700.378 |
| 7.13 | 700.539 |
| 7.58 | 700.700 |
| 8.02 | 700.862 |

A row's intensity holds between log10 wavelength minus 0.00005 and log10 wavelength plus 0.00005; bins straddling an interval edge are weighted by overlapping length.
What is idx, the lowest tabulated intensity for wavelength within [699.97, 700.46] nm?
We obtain 7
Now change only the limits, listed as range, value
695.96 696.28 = 7.35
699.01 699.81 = 7.3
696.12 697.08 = 7.43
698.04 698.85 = 7.22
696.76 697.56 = 7.18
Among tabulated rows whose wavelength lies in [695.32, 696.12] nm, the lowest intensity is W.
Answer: 7.35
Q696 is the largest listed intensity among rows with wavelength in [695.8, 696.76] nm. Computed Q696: 8.13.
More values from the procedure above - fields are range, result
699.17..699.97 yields 7.77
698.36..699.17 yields 8.15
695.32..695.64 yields 7.68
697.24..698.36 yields 7.89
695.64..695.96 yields 8.33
